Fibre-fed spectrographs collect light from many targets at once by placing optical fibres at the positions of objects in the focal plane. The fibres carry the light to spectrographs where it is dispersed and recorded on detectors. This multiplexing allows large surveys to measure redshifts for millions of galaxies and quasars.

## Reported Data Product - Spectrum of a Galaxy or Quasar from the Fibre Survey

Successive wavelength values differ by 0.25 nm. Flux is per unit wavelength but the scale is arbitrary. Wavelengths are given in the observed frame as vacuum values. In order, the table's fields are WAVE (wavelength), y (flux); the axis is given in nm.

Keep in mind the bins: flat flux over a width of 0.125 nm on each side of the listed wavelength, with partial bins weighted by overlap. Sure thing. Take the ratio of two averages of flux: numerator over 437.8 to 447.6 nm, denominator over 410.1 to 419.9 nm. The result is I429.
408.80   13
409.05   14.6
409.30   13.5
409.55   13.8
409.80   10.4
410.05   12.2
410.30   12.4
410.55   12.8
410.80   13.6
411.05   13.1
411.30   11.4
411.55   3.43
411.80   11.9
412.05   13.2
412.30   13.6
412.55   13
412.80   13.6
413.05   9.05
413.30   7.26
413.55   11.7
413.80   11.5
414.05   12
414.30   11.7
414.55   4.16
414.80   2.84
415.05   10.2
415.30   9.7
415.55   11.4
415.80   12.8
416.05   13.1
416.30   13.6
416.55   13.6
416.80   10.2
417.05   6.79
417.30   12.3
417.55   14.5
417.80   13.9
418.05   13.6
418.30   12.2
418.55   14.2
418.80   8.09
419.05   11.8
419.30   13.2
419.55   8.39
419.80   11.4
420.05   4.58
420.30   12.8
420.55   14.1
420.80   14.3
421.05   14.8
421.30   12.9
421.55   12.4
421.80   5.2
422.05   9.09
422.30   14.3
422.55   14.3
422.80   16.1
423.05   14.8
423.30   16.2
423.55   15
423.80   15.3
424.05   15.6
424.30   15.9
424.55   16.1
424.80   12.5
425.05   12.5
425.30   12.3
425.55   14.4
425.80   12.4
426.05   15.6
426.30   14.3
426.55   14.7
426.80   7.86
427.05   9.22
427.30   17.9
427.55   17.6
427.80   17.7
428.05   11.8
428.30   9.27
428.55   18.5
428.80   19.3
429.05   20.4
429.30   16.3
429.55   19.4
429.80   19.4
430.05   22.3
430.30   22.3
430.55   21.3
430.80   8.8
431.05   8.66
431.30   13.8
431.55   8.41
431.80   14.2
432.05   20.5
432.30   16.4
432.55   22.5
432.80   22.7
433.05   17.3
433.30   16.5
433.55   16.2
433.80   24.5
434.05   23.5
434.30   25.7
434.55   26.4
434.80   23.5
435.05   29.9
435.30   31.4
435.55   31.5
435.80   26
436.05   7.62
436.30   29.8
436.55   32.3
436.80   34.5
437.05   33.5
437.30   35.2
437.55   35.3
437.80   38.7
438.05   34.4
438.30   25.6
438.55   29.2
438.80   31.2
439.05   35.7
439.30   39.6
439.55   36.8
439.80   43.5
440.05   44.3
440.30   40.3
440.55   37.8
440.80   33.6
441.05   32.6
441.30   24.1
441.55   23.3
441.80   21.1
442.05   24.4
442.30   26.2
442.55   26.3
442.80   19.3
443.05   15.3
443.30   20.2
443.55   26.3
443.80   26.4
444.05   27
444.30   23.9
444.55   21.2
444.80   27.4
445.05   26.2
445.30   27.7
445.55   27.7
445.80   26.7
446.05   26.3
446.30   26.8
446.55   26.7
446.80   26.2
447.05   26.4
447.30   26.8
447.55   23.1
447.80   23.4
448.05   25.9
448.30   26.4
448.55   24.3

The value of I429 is 2.55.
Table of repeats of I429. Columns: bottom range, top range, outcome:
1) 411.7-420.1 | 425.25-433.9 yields 1.46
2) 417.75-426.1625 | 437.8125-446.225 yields 2.24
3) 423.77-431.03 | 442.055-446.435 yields 1.60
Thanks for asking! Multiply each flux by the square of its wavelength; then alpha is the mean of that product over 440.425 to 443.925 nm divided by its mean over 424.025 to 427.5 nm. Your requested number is 2.01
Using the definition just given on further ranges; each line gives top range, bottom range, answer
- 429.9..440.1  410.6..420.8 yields 2.54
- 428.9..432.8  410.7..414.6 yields 1.70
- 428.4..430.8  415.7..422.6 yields 1.71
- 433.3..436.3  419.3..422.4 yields 2.29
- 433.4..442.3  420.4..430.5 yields 2.15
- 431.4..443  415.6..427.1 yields 2.34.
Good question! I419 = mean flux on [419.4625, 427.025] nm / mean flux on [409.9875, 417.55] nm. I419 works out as 1.18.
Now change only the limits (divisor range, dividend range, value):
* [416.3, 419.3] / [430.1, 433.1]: 1.37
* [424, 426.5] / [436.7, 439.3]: 2.38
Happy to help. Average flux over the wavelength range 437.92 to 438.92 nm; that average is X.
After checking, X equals 30.1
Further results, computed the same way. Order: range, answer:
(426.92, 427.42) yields 13.5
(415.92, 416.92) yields 12.6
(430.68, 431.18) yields 8.78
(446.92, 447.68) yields 25.4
